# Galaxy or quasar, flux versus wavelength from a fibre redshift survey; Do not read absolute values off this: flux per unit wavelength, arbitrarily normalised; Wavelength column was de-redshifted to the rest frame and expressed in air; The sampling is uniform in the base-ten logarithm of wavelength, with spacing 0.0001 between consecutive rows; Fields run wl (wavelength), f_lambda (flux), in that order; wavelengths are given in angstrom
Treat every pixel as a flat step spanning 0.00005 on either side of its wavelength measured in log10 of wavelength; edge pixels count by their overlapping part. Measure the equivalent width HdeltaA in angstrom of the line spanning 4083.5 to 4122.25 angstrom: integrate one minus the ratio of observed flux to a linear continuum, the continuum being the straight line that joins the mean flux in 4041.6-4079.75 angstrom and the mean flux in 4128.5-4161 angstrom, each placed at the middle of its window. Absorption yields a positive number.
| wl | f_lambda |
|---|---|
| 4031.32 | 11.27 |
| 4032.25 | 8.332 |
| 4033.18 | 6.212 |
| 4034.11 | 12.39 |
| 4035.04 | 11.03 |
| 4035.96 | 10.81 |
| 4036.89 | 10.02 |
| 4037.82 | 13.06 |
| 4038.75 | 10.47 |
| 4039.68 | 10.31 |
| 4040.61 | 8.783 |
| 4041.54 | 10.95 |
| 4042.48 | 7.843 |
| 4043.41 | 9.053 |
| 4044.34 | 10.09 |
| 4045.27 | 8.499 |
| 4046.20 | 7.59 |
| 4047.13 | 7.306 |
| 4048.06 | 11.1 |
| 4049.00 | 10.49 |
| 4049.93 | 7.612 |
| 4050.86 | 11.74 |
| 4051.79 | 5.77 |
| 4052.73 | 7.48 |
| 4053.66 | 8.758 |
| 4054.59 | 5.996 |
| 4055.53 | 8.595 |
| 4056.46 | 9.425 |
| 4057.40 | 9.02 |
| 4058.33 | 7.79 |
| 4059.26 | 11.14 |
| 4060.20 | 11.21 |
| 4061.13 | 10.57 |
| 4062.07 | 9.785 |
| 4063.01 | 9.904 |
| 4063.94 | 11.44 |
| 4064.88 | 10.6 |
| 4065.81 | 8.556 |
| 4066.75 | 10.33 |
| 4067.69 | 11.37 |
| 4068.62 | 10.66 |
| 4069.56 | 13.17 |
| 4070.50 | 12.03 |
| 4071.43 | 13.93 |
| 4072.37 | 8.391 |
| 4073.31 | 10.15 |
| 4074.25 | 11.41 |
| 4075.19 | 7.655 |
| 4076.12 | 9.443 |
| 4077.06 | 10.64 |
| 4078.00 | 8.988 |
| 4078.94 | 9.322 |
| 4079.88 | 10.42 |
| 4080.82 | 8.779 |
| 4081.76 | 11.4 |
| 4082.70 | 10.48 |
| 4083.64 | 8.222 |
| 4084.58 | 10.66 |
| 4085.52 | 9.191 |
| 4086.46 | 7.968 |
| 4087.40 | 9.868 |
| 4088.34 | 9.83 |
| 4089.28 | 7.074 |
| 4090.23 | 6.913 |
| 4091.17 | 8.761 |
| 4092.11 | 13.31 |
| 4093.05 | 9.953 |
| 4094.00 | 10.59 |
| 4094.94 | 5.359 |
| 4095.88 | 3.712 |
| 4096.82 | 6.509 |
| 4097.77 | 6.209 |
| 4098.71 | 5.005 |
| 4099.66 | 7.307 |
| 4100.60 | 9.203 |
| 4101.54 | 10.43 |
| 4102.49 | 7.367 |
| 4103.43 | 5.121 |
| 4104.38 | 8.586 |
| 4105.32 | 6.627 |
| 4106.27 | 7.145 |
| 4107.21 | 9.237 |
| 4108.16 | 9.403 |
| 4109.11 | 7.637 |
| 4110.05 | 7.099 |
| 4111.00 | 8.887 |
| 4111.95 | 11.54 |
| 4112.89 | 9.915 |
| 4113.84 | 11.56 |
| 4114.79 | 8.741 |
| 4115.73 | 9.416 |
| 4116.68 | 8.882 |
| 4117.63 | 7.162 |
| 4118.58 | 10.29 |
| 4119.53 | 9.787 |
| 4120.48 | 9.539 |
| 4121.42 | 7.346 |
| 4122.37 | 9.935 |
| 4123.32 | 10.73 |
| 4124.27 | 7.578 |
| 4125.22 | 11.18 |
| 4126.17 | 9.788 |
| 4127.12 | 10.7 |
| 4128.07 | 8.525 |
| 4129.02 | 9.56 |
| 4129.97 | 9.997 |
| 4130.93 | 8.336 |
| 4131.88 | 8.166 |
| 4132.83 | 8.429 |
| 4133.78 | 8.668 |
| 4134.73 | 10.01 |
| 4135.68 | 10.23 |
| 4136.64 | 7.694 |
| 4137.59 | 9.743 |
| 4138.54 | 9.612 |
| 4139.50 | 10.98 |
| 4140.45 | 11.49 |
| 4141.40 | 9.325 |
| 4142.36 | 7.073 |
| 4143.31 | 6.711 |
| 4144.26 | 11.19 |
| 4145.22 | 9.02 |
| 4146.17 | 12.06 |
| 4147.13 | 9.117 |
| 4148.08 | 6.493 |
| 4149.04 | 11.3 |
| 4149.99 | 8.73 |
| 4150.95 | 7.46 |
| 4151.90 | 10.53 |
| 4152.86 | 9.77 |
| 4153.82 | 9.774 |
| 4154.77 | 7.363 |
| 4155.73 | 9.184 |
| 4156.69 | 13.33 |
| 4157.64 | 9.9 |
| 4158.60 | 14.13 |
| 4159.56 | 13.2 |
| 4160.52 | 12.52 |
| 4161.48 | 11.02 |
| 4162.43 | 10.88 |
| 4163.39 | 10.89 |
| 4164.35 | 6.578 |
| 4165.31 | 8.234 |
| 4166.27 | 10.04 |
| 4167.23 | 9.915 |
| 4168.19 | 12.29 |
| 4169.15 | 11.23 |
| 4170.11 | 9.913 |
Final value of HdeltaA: 4.8 angstrom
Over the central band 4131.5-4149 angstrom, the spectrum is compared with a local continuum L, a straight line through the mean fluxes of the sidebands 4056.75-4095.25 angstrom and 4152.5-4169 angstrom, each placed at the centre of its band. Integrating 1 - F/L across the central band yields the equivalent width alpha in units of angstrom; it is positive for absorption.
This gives 1.9 angstrom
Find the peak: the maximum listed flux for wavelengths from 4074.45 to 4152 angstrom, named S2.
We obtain 13.31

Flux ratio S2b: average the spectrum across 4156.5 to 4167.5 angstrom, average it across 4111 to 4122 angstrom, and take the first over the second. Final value 1.15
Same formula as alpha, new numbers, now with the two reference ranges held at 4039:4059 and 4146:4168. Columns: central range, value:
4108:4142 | 1.2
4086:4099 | 1.9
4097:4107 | 2.2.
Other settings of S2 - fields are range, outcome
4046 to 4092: 13.93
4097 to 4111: 10.43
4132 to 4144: 11.49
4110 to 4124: 11.56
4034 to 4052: 13.06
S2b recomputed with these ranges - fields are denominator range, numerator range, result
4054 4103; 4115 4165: 1.03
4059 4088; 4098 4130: 0.86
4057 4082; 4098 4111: 0.75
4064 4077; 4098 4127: 0.82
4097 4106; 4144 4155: 1.29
